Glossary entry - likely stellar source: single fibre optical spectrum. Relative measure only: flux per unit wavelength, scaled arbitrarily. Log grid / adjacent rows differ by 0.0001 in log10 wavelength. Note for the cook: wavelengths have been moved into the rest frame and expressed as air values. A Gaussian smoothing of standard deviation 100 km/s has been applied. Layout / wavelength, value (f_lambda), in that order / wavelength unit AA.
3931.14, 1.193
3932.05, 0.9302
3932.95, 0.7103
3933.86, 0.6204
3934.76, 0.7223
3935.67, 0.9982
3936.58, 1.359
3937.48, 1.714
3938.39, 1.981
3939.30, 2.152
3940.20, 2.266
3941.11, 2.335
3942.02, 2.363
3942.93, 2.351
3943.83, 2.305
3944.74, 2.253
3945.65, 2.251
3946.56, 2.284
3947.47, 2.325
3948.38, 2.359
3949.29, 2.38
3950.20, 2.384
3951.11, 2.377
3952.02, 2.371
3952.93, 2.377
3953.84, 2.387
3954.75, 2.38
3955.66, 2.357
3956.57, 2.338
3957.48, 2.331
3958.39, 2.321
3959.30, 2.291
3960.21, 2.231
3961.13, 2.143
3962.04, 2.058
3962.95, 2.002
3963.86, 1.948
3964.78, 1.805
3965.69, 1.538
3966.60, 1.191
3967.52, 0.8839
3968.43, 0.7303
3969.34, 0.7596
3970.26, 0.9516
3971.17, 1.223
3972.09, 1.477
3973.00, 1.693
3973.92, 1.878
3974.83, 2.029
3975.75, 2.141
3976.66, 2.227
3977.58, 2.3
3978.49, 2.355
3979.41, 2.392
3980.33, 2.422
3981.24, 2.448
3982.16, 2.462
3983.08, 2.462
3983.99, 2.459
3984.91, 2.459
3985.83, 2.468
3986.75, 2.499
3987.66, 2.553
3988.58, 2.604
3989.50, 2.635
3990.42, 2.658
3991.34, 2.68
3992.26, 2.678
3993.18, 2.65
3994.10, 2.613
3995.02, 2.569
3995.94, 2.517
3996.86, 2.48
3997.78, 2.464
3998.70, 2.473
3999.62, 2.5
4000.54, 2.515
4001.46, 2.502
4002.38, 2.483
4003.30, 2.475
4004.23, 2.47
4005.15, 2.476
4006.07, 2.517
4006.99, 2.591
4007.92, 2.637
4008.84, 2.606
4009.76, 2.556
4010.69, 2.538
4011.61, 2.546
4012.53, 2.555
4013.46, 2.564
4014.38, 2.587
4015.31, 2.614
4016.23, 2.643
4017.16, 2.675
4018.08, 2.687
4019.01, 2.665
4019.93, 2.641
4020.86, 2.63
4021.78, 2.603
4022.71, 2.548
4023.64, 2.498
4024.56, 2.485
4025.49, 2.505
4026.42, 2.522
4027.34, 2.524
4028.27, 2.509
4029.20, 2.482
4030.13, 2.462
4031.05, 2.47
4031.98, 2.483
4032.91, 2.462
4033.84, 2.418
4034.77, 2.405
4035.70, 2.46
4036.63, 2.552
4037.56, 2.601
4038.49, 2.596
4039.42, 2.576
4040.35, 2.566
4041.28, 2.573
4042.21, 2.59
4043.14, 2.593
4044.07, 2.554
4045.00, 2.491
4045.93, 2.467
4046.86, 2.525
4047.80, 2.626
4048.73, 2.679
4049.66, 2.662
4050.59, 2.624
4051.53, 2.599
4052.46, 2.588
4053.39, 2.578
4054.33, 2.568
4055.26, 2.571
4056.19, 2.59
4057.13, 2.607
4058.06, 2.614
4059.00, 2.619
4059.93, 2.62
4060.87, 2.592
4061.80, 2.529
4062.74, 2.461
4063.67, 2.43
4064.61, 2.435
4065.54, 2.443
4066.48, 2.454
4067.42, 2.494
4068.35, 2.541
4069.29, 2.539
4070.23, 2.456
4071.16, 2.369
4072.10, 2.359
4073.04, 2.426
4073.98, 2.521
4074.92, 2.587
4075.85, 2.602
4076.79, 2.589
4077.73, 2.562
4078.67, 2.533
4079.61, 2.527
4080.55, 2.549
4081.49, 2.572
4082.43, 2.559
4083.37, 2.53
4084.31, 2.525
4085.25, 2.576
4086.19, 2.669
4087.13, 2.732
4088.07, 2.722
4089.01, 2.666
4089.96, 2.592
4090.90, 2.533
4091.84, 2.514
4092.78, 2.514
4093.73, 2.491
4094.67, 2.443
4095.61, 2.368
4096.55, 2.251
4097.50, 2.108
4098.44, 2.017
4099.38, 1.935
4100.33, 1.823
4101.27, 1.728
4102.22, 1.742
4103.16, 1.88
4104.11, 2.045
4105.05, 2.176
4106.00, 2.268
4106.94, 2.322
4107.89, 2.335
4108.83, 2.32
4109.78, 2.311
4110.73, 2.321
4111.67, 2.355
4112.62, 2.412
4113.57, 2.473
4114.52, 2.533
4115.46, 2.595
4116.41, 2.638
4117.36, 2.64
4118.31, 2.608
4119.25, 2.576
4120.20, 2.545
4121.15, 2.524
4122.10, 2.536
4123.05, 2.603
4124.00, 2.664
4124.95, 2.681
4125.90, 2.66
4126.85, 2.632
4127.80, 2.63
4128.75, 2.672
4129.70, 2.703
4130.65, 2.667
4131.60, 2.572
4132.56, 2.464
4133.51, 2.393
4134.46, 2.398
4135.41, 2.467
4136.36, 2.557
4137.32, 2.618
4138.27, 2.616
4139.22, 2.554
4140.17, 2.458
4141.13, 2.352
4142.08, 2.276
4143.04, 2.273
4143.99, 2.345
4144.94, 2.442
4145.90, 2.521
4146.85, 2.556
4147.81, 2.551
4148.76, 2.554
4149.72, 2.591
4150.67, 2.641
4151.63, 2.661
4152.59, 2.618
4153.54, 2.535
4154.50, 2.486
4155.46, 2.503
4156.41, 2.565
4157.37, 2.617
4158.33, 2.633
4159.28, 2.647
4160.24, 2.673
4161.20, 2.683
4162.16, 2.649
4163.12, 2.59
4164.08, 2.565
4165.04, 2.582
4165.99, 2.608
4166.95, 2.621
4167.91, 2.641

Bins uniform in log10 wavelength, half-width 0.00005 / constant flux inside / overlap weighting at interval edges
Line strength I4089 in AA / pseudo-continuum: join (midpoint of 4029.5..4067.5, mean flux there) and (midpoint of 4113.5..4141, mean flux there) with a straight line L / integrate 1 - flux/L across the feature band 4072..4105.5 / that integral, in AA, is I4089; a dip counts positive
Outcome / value 2.23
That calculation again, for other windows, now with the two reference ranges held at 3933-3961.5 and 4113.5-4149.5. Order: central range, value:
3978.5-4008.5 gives -4.39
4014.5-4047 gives -3.59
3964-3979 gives 3.94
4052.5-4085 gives -1.94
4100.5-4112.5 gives 1.60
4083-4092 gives -0.65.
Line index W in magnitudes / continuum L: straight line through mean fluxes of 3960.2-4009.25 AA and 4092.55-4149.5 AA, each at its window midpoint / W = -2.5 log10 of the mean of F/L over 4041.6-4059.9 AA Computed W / -0.13 mag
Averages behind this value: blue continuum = 2.2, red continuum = 2.41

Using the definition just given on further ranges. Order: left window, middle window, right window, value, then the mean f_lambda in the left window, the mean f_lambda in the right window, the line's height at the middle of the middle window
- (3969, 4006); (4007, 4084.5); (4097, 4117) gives -0.13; 2.31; 2.21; 2.26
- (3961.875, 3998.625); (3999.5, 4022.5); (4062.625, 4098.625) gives -0.15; 2.11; 2.5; 2.23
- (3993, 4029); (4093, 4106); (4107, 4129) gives 0.21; 2.55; 2.53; 2.53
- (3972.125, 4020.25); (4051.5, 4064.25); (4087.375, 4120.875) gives -0.07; 2.48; 2.34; 2.4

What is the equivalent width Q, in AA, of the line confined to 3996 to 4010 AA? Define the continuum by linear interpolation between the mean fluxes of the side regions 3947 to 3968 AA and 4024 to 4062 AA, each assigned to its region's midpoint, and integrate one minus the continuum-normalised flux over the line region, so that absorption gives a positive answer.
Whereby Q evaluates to -1.0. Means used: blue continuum 2.12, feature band 2.52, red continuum 2.55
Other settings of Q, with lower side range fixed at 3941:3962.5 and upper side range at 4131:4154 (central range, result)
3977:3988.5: -0.5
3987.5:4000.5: -1.2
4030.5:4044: -0.7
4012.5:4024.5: -1.1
